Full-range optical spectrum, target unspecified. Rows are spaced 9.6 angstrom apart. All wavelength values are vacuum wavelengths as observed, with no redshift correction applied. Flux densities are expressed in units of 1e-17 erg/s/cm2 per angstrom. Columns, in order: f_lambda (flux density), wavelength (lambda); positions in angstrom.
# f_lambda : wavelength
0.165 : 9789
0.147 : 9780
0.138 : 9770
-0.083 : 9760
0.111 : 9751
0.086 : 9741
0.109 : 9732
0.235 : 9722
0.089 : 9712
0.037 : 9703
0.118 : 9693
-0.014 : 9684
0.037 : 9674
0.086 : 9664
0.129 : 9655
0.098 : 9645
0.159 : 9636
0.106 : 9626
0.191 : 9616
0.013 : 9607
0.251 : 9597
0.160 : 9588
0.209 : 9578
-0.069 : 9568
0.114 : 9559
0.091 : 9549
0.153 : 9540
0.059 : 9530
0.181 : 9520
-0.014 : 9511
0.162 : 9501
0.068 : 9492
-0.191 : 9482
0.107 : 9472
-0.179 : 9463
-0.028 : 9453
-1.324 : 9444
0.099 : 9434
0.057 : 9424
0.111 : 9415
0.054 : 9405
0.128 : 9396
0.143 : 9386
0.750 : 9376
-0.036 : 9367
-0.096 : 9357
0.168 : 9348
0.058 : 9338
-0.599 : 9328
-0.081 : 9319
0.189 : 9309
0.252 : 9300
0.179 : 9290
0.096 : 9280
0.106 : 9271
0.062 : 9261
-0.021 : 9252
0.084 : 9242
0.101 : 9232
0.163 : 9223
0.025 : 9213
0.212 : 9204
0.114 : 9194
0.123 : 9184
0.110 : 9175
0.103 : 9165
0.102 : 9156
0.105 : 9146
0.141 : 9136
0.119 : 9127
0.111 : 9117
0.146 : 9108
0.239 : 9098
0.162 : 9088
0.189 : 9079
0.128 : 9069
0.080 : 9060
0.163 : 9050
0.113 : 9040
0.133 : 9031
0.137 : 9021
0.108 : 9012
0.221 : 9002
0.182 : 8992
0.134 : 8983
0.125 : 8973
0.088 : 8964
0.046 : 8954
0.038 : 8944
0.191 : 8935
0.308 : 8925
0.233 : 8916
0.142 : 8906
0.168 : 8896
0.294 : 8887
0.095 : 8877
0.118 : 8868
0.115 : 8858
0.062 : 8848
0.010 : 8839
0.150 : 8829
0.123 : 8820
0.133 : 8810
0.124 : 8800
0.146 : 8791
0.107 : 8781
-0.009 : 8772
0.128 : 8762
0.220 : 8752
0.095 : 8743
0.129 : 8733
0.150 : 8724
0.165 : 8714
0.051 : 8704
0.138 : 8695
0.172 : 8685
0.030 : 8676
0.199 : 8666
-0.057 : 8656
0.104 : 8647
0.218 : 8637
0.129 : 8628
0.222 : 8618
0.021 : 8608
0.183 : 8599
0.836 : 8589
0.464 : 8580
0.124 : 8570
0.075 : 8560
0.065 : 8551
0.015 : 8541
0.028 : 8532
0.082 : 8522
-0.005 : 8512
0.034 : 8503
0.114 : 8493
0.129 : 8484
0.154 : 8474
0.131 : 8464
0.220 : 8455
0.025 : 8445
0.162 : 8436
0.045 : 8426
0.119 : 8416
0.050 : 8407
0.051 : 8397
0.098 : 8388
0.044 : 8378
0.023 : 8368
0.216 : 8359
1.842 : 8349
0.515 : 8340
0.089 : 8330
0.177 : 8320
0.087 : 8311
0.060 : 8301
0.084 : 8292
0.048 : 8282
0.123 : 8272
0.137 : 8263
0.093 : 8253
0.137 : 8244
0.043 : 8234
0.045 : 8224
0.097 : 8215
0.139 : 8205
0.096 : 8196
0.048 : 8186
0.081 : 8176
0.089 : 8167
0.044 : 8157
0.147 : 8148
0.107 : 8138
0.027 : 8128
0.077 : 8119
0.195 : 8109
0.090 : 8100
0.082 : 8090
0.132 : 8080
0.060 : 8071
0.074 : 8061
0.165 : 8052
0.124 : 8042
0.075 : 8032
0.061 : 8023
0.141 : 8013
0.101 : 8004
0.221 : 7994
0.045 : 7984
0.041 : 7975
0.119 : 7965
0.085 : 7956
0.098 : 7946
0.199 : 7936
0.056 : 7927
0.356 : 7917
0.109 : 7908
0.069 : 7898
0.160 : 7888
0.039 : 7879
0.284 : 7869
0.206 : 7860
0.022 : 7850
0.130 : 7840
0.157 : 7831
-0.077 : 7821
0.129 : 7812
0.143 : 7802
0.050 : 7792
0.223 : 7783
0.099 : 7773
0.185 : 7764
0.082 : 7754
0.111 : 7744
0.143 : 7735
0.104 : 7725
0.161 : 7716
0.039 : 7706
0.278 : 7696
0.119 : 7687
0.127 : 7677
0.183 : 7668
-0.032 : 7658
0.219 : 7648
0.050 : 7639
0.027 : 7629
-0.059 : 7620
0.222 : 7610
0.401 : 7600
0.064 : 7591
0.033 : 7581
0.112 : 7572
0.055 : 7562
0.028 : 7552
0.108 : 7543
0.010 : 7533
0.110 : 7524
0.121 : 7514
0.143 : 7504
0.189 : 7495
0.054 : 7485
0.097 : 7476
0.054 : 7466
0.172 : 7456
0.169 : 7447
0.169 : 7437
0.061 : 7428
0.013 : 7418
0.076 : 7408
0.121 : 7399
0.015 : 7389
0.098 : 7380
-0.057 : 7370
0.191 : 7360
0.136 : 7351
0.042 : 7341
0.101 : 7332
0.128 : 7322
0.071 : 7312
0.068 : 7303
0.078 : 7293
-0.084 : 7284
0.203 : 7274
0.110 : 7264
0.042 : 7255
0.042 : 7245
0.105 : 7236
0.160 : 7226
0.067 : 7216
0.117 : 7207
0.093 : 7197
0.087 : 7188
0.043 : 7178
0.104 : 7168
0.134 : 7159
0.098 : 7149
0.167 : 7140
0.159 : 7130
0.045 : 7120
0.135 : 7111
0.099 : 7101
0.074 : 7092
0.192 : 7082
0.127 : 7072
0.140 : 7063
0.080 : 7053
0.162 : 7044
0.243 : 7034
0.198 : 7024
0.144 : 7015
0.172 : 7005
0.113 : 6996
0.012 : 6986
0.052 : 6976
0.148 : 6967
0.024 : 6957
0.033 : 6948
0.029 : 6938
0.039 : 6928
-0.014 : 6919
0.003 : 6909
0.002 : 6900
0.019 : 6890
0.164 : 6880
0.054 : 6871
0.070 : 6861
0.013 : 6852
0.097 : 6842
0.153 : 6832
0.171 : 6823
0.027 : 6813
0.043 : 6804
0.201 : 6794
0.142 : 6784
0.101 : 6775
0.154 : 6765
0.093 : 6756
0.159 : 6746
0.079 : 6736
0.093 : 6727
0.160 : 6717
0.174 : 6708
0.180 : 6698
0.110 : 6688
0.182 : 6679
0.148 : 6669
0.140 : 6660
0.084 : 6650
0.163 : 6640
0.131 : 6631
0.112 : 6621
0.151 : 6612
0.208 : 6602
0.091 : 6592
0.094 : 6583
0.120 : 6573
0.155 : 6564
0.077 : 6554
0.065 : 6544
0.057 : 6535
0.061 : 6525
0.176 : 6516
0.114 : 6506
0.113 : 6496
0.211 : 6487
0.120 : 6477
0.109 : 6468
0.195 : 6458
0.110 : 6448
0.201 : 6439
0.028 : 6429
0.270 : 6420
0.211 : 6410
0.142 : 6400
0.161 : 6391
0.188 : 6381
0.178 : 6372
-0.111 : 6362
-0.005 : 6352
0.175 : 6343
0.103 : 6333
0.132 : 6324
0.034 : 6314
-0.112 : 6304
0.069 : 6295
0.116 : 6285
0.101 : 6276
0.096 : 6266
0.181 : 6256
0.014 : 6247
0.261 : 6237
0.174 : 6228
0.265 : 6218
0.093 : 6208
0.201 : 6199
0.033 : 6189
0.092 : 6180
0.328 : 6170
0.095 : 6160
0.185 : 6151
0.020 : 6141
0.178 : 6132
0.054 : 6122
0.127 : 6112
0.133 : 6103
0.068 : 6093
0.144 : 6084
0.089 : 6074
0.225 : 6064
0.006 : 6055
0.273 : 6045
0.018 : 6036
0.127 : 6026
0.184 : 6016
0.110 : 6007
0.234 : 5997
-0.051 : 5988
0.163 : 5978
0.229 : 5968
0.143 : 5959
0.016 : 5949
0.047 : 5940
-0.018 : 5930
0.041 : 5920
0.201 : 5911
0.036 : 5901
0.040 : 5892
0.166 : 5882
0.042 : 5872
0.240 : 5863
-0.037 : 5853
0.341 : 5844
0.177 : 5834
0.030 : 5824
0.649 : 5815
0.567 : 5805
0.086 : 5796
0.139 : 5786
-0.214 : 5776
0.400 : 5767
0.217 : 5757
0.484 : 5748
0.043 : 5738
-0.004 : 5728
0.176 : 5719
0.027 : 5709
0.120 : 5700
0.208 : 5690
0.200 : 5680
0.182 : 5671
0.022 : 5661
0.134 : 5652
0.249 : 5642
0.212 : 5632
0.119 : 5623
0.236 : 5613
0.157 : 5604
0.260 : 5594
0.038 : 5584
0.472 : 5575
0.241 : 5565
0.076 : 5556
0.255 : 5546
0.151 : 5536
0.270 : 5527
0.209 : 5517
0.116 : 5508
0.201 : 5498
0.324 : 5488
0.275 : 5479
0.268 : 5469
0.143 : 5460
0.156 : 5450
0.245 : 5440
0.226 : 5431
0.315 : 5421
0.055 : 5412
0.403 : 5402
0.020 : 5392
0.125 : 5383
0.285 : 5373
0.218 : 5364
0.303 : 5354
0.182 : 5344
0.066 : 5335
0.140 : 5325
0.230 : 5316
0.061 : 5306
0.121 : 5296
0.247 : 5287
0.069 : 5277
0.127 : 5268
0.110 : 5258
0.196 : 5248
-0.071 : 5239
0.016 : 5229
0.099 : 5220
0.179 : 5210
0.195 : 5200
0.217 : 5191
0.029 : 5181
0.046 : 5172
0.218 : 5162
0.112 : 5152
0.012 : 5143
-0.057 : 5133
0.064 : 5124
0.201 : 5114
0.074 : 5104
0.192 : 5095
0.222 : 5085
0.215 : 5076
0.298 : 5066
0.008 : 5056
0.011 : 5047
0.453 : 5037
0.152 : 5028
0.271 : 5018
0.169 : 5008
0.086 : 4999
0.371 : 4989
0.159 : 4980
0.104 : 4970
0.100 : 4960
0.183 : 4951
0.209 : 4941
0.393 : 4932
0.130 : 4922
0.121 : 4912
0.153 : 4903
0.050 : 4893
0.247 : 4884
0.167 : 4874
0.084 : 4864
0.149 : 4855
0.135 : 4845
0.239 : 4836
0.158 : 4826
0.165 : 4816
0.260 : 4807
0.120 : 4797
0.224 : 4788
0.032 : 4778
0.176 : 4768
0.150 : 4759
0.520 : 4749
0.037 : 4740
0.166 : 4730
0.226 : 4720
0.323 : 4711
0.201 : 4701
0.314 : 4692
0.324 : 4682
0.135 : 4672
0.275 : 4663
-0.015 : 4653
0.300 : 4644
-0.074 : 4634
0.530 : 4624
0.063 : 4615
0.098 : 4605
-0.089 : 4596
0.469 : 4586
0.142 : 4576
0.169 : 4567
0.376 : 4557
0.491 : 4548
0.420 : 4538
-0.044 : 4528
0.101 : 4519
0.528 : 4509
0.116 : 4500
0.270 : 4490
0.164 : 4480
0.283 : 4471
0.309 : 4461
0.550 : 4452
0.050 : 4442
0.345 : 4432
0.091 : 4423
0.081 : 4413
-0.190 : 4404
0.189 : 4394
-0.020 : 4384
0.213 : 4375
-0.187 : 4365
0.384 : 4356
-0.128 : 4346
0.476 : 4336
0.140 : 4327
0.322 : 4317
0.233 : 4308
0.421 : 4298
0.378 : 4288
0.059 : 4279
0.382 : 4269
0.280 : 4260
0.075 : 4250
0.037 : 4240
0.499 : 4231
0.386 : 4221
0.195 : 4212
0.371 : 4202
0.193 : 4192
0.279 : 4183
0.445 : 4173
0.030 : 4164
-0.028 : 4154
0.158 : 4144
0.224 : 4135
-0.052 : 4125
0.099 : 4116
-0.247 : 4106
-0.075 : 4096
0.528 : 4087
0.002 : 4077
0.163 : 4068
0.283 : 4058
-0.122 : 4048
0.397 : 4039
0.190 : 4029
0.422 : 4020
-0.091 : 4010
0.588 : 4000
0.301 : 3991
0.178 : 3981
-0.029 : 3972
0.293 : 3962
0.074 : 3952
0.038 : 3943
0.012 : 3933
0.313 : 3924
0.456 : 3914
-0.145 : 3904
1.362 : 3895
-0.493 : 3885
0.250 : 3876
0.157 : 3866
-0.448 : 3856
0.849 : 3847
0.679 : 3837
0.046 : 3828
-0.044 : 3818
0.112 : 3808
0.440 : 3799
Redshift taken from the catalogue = 1.30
